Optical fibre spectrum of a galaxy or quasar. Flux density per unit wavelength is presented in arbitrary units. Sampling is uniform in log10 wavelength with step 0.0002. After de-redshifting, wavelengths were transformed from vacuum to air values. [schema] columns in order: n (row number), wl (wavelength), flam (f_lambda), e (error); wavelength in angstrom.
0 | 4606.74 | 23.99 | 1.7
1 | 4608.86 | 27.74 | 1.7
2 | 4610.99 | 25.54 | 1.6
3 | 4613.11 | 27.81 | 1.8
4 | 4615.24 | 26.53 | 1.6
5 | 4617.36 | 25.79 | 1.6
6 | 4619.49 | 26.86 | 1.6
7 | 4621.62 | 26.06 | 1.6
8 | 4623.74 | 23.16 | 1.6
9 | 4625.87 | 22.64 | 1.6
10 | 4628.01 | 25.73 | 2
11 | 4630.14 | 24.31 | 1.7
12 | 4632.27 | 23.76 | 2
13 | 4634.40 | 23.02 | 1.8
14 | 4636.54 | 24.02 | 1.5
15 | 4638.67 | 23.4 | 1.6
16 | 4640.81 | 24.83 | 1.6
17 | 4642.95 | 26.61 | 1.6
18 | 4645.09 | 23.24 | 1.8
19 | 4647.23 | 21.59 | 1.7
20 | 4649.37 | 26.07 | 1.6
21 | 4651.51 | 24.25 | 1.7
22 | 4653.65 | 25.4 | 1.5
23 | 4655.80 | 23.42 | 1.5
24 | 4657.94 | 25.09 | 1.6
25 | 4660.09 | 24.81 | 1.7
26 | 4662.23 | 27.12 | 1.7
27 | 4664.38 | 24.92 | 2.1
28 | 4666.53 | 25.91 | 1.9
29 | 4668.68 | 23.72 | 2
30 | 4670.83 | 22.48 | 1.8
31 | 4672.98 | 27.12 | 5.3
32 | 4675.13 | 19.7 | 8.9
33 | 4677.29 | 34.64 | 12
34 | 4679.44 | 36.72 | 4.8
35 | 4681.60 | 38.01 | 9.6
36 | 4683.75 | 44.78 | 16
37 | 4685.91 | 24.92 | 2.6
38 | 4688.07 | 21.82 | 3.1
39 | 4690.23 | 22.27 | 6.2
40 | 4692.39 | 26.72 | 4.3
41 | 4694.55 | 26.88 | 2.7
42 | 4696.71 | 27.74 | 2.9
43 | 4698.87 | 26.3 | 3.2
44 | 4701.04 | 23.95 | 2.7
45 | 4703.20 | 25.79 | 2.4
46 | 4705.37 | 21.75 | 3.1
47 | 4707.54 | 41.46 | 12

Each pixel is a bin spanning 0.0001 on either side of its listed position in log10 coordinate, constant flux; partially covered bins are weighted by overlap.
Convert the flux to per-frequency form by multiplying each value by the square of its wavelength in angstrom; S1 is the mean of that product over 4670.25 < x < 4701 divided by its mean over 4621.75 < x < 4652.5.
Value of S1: 1.2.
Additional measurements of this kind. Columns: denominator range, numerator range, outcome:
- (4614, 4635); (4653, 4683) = 1.12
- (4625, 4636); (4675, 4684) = 1.51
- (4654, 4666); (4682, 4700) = 1.13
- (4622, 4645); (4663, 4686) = 1.24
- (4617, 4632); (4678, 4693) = 1.28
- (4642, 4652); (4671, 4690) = 1.26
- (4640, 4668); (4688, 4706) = 1.03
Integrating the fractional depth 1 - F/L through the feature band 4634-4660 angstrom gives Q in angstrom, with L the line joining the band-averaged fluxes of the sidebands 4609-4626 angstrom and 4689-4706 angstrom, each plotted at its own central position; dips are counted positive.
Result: 1.33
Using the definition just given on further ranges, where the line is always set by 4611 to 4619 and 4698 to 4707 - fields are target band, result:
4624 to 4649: 2.21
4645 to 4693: -1.79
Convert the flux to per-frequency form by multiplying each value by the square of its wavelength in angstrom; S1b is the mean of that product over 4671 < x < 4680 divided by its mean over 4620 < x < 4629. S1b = 1.2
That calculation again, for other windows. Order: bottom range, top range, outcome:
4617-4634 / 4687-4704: 1.05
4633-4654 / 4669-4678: 1.06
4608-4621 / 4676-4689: 1.29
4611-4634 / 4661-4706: 1.11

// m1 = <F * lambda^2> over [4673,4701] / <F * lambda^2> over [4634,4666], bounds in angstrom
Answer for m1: 1.20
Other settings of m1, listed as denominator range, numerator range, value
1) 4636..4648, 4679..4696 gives 1.27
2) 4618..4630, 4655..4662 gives 1.01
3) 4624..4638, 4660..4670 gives 1.08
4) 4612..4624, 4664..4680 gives 1.04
